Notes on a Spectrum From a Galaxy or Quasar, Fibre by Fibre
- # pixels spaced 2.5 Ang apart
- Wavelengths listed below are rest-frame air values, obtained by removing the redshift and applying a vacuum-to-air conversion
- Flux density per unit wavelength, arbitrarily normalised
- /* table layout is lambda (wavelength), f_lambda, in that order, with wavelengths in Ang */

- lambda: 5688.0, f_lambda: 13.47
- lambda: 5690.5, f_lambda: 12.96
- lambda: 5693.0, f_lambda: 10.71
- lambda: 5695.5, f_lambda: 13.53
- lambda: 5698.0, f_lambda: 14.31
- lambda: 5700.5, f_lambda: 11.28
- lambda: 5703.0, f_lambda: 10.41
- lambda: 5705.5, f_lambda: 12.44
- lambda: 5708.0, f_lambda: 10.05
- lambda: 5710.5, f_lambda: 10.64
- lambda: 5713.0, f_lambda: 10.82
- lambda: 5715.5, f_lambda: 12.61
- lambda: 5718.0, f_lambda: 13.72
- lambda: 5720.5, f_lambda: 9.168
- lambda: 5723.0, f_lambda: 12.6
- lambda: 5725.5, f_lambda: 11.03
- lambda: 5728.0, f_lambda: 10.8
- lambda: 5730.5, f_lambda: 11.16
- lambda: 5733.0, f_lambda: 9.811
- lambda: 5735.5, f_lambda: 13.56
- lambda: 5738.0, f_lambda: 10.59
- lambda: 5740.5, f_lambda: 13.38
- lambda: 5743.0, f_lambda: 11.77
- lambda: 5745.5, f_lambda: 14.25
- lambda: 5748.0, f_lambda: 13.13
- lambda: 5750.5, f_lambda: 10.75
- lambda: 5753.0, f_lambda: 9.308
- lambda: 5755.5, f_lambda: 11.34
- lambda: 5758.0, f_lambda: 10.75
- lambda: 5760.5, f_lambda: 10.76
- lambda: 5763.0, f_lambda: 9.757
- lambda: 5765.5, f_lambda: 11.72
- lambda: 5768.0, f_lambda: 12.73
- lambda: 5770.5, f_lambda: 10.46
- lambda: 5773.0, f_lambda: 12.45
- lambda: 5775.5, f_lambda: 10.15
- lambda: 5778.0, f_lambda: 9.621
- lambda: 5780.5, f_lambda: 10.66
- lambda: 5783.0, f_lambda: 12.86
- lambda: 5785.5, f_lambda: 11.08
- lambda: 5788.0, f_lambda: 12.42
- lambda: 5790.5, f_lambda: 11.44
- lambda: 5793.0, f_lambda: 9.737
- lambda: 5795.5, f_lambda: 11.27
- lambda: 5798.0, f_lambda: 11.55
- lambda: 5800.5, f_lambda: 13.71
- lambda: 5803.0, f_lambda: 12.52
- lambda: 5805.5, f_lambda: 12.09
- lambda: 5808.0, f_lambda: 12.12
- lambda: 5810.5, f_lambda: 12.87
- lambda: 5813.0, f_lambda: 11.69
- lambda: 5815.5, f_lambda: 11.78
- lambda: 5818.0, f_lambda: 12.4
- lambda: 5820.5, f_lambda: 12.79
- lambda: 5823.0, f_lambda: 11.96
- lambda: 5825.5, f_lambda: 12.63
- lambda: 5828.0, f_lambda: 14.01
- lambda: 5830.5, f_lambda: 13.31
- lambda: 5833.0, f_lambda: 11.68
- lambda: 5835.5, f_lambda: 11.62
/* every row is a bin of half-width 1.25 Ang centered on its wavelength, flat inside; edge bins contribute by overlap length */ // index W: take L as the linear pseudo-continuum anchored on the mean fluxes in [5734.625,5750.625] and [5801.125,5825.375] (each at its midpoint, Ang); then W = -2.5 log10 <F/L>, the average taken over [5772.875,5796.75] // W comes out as 0.12 mag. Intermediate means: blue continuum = 12.6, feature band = 11.1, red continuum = 12.3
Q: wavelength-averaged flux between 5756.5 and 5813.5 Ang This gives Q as 11.5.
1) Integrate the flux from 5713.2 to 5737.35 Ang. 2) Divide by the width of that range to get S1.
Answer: 11.5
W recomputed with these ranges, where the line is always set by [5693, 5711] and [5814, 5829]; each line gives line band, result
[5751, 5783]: 0.124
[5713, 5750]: 0.006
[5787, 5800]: 0.089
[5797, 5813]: 0.002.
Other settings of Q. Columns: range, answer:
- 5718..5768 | 11.4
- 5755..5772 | 11.1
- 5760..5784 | 11.1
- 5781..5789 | 12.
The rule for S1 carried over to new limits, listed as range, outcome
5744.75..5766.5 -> 11.2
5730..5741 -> 11.6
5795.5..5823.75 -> 12.3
